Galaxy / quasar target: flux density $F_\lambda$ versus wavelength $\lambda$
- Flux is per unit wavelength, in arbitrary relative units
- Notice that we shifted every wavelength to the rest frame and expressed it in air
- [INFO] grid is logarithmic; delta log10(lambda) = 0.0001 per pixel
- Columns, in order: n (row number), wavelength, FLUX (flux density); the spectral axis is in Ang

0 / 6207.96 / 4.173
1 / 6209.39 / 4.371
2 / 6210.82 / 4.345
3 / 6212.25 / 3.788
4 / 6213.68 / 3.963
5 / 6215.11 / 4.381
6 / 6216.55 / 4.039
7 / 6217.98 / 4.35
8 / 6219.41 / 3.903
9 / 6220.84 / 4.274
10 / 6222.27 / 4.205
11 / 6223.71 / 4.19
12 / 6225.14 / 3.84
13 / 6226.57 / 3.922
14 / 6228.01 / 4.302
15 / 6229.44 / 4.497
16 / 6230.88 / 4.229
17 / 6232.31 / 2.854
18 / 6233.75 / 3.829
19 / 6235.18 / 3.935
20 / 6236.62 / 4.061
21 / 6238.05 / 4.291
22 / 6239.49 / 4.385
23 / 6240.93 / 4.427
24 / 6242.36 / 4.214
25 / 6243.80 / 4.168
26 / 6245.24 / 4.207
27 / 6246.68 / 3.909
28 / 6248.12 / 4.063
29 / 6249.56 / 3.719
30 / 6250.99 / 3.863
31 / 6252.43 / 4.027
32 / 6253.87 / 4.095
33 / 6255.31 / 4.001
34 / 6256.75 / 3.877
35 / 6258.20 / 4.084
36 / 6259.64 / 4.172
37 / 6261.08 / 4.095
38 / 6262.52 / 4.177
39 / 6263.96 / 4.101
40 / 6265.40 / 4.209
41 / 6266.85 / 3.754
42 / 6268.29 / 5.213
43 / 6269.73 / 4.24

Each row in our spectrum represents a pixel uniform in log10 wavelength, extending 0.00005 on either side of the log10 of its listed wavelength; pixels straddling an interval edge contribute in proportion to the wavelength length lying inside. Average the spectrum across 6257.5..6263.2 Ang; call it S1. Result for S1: 4.14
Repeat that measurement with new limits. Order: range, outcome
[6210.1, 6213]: 4.07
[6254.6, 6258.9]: 3.98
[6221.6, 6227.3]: 4.03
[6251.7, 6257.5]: 3.99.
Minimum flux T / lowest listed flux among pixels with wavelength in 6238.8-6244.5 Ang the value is 4.168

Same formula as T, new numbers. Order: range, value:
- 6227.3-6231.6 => 4.229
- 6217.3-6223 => 3.903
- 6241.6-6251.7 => 3.719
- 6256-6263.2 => 3.877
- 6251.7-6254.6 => 4.027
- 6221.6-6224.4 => 4.19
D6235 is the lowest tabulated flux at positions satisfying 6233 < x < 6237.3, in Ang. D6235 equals 3.829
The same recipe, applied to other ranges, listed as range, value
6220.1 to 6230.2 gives 3.84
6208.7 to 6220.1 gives 3.788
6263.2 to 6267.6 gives 3.754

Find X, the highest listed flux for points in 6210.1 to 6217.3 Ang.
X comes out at 4.381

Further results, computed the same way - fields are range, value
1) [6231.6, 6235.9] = 3.935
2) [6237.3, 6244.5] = 4.427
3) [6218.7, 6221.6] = 4.274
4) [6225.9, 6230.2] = 4.497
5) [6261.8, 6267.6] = 4.209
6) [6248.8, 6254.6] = 4.095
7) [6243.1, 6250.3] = 4.207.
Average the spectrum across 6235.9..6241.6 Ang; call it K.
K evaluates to 4.29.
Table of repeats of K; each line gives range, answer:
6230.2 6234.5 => 3.64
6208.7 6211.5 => 4.36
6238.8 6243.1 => 4.34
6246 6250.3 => 3.9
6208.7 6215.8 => 4.17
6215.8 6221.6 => 4.14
